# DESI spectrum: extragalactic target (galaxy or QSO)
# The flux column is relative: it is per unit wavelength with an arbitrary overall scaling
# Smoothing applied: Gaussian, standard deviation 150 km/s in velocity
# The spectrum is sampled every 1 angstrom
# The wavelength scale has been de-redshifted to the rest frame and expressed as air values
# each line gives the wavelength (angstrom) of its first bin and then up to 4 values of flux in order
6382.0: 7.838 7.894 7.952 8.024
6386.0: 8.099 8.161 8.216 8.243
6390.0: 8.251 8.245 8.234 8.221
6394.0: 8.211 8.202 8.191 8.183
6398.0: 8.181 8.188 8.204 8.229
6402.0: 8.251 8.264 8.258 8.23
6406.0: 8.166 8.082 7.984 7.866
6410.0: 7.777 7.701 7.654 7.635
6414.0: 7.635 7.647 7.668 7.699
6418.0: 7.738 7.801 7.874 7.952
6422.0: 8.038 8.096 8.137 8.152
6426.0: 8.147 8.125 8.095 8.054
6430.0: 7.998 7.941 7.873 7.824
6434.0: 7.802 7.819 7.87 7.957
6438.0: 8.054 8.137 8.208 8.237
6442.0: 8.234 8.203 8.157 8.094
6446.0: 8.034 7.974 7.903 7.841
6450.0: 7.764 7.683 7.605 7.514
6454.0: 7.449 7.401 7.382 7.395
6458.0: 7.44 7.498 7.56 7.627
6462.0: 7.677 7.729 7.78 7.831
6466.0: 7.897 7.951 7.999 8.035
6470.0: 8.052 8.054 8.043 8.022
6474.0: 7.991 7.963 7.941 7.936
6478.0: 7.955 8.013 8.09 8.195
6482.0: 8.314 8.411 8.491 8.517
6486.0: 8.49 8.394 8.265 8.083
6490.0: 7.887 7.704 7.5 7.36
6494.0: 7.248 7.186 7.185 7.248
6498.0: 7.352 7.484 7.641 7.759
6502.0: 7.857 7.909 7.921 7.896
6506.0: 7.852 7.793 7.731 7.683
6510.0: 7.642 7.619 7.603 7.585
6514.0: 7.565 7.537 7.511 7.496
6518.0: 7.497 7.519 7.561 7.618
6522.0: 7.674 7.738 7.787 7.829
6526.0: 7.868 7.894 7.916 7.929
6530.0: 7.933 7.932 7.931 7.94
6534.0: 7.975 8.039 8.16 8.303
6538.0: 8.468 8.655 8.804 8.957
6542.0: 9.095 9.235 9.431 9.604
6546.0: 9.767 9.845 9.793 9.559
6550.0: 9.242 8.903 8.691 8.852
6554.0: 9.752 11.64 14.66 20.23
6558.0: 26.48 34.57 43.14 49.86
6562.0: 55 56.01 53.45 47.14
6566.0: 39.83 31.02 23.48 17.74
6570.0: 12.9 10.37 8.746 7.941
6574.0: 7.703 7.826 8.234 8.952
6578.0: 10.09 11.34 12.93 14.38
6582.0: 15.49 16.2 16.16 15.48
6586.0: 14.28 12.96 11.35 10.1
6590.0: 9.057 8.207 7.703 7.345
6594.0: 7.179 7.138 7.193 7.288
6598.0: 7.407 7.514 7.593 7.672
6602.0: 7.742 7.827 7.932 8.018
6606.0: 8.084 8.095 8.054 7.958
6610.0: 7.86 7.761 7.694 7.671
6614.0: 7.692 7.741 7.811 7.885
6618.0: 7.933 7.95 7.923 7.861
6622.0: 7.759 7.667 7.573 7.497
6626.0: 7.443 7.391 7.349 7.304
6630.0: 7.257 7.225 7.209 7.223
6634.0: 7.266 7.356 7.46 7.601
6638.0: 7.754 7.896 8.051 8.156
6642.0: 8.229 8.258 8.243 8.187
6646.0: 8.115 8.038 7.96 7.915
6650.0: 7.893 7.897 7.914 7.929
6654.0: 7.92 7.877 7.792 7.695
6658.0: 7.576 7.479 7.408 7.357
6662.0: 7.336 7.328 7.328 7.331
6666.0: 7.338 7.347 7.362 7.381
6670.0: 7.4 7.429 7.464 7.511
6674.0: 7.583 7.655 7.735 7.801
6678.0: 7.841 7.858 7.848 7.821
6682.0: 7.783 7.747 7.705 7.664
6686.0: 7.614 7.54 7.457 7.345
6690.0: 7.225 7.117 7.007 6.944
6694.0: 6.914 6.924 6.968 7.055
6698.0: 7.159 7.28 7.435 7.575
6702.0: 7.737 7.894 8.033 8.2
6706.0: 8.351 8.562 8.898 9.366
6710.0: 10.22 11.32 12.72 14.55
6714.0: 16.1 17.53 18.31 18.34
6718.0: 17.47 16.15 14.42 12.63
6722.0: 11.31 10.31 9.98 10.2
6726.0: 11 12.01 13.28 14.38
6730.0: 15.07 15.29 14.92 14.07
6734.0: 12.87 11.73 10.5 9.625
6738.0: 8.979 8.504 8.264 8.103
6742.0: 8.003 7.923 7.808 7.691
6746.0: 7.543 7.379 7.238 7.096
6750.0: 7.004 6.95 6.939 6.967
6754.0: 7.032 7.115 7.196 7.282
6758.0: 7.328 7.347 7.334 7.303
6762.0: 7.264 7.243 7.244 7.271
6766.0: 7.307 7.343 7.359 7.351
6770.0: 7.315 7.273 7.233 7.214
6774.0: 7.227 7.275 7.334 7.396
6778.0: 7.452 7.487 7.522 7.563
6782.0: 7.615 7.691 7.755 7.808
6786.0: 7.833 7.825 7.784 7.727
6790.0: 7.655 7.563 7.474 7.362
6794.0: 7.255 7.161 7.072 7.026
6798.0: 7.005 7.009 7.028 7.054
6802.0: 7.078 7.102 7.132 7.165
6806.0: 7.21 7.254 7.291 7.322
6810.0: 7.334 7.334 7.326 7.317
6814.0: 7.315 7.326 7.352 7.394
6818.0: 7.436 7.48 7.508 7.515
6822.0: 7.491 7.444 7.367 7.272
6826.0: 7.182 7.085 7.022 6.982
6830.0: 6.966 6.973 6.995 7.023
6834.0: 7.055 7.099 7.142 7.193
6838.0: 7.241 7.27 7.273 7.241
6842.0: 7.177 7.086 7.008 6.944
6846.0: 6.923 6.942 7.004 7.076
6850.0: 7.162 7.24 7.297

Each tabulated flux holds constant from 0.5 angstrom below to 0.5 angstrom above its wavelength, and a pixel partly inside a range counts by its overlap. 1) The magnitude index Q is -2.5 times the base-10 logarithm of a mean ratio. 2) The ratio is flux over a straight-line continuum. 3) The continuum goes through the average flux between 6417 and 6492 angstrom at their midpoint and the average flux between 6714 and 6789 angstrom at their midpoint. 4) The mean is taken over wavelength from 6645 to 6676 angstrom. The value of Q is 0.17 mag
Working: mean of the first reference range 7.95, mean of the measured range 7.63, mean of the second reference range 9.39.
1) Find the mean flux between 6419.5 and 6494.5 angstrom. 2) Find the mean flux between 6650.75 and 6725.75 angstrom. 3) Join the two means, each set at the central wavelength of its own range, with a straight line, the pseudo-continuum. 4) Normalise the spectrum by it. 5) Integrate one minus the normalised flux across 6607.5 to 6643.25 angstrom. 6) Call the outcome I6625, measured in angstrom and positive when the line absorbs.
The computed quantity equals 4.1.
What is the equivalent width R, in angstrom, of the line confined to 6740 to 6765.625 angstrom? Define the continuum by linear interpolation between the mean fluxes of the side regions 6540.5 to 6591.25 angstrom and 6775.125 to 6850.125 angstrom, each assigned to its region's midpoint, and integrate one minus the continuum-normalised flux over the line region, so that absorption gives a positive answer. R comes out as 6.4 angstrom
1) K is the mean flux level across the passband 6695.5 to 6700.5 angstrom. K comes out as 7.18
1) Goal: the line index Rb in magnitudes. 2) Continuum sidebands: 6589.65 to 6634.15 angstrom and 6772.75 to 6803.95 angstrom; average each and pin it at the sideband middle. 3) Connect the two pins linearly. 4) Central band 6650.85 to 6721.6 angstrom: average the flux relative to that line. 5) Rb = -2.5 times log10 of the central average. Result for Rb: -0.18 mag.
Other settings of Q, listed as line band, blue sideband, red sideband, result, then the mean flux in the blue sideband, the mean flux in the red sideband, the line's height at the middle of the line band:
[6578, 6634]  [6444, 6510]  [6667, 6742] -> 0.007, 7.82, 9.84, 8.97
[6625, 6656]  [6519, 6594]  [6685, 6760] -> 0.489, 14.6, 9.76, 12.2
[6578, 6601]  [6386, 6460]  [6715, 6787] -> -0.218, 7.96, 9.34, 8.66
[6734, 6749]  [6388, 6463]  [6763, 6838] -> -0.163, 7.94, 7.31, 7.41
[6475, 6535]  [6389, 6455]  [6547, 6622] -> 0.393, 7.99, 14.4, 11.3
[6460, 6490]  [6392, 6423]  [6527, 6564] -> 0.409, 8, 15.6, 11.7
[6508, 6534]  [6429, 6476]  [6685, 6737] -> 0.120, 7.86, 10.7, 8.62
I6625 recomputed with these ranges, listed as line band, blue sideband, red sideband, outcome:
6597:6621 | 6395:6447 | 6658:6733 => 3.30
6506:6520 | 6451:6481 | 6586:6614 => 0.62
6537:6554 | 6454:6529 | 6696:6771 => -1.95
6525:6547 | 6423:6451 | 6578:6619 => 0.93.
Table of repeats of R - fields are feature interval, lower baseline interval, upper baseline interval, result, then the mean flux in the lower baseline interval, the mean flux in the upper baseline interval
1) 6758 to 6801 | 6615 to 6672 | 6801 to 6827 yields 0.0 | 7.66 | 7.31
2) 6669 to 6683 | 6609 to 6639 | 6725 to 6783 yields 0.6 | 7.6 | 8.59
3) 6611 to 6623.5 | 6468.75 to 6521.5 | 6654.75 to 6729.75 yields 1.3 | 7.81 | 9.22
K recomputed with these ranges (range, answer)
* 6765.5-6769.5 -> 7.34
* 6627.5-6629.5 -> 7.33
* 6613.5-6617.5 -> 7.78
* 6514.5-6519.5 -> 7.51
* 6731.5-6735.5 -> 13.4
